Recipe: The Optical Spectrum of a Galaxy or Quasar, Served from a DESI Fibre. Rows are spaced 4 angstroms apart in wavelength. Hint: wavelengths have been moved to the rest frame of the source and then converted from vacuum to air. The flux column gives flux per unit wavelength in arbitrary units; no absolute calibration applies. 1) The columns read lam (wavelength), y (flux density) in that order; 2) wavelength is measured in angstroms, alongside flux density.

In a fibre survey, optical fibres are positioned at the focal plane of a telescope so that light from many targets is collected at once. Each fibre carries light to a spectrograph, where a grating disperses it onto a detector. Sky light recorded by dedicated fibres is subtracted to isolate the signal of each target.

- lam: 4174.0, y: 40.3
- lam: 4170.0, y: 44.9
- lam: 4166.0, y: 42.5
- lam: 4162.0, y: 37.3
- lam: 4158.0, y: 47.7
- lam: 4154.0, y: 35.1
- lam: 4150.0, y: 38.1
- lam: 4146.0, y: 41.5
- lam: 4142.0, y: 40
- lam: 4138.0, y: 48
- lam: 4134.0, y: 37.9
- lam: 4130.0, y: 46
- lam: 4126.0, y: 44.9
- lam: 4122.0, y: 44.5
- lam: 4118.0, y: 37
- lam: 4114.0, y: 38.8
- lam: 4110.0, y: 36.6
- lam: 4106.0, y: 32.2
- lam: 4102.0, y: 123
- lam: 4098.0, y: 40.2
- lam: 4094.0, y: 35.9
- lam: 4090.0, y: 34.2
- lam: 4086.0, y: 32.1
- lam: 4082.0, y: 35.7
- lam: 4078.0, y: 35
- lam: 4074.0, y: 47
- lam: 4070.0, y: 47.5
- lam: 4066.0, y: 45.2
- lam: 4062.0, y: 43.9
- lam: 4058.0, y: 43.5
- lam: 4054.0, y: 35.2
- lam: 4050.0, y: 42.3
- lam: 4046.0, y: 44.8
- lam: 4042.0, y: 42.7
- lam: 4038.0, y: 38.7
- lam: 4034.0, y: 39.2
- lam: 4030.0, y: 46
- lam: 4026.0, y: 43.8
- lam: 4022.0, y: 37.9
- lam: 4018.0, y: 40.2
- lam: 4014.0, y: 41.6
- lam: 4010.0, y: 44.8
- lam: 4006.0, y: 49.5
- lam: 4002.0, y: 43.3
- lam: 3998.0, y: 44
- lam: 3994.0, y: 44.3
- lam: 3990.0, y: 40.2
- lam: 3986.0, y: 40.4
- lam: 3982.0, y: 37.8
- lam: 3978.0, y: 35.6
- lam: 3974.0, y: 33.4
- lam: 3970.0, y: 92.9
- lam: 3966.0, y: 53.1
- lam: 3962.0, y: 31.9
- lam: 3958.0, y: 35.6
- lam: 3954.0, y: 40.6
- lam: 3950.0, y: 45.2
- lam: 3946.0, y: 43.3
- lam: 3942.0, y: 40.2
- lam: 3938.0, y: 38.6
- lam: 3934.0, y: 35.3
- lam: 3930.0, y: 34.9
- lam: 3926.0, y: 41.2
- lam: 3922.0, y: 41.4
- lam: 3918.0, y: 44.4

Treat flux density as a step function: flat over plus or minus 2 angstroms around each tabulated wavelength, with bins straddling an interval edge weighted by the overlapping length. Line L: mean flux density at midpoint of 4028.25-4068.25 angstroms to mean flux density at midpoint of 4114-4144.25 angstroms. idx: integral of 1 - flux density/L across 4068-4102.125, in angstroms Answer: -1.2 angstroms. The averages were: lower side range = 42.2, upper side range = 42.4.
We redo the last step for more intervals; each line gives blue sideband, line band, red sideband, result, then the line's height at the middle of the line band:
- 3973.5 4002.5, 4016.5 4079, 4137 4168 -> -2.7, 40.4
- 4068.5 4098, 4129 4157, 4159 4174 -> -0.2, 40.8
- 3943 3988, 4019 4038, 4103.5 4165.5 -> 0.8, 43.2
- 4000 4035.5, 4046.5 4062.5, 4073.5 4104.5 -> 1.4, 45.4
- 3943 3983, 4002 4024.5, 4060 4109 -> 1.2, 45.3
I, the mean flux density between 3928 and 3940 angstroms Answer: 36.3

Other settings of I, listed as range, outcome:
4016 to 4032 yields 42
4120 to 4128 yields 44.7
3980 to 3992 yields 39.5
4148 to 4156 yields 36.6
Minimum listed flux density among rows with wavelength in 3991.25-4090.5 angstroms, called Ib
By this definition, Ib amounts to 32.1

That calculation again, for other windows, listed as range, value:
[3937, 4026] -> 31.9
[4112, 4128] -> 37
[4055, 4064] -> 43.5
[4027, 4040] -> 38.7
